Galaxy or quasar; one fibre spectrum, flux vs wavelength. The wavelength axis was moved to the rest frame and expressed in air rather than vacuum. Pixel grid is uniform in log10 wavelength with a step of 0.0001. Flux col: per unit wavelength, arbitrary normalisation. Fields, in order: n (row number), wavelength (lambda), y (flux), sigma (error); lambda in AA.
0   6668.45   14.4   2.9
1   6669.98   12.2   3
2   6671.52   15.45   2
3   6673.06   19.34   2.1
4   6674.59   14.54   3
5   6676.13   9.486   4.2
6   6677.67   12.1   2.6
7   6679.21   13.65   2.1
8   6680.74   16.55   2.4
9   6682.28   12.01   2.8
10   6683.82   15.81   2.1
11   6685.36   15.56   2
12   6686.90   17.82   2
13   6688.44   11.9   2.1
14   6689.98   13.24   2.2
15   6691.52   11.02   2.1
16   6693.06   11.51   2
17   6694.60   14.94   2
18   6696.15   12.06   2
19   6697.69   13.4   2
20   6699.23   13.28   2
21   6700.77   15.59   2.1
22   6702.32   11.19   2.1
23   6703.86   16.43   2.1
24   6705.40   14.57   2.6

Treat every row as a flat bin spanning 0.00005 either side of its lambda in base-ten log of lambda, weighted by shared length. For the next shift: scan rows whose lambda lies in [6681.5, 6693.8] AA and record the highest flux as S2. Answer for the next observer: 17.82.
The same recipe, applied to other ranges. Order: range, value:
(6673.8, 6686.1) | 16.55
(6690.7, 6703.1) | 15.59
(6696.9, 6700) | 13.4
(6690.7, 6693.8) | 11.51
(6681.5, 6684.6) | 15.81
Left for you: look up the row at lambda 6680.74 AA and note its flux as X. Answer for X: 16.55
